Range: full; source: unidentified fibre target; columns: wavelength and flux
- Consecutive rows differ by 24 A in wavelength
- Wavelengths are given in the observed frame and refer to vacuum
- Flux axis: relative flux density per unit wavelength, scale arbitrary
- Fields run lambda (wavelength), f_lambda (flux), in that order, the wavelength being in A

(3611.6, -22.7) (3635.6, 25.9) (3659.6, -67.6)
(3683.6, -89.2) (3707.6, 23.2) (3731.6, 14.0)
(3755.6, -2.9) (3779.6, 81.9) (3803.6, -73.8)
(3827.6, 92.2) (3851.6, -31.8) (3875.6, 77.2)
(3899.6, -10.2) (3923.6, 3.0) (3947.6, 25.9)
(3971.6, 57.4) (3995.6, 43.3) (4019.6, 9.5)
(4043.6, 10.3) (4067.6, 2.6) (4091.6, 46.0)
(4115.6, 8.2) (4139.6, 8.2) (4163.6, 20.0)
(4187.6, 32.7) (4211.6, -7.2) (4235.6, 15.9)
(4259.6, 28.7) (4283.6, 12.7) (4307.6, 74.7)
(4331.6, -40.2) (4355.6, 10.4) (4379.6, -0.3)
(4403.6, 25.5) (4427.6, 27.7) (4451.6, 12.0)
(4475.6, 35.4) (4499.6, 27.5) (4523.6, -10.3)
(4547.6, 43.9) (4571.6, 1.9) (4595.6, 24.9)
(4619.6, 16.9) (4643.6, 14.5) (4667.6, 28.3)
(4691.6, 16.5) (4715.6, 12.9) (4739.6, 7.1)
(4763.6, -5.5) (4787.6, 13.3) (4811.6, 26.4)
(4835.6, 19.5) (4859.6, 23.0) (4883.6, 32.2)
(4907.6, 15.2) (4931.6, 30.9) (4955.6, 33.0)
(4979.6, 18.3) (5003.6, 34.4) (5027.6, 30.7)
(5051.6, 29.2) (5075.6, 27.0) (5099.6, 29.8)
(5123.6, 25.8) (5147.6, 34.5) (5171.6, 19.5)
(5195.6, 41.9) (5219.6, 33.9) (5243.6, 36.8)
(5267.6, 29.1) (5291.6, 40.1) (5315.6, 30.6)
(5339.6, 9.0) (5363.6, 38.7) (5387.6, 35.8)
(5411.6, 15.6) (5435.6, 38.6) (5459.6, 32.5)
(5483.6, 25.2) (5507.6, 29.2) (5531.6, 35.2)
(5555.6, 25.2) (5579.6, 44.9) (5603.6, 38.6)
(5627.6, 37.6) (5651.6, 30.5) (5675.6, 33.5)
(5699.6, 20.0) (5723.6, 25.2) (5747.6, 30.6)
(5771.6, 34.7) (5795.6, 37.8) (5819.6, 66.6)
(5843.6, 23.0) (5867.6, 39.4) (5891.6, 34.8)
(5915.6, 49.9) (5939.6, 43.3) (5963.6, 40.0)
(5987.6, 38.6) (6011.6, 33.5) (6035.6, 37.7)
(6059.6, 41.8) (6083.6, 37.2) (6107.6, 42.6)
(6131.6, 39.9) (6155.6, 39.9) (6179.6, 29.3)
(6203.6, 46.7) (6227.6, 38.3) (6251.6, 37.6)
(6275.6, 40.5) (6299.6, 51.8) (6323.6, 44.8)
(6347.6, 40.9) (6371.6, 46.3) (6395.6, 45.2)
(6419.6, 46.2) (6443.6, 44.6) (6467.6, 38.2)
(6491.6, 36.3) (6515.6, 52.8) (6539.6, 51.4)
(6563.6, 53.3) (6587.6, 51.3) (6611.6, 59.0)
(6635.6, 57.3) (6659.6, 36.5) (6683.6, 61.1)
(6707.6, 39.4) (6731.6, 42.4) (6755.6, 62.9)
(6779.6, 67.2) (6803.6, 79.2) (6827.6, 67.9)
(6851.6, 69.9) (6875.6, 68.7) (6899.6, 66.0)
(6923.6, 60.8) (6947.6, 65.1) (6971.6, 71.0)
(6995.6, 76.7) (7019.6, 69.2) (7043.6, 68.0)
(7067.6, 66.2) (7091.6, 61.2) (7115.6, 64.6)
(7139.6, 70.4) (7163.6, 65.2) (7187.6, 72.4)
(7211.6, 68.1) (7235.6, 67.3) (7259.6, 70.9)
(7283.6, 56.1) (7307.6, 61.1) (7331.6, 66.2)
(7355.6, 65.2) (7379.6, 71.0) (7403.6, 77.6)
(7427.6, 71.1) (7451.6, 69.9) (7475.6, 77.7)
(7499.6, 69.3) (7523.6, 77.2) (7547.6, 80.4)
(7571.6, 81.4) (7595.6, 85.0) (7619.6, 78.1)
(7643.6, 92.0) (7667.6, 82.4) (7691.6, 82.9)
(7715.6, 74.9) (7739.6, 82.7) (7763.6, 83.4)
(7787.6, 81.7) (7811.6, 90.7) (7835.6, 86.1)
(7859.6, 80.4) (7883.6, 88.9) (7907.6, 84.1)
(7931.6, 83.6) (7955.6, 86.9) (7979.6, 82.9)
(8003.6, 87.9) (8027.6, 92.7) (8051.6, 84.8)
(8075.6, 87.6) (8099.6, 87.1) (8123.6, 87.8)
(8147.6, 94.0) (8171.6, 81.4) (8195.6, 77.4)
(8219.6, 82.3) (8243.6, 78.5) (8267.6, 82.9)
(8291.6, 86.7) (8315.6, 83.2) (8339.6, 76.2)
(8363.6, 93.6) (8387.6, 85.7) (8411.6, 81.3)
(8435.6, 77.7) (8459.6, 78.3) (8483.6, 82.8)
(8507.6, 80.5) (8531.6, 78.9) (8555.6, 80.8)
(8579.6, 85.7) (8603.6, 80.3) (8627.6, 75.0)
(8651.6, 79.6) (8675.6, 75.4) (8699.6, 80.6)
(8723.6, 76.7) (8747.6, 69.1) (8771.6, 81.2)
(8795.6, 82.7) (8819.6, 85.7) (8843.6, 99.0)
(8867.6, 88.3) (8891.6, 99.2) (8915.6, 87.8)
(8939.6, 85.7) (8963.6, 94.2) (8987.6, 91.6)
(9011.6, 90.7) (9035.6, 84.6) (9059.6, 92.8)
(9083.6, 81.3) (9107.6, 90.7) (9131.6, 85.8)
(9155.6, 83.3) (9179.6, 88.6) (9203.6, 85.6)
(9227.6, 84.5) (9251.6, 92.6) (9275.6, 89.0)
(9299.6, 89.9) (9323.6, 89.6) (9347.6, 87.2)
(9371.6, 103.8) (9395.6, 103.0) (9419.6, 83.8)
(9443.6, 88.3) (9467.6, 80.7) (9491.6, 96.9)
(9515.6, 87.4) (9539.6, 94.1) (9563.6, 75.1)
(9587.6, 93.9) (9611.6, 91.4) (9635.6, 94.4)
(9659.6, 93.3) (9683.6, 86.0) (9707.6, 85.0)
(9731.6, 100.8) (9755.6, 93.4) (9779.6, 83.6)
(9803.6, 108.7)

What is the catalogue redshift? 0.692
